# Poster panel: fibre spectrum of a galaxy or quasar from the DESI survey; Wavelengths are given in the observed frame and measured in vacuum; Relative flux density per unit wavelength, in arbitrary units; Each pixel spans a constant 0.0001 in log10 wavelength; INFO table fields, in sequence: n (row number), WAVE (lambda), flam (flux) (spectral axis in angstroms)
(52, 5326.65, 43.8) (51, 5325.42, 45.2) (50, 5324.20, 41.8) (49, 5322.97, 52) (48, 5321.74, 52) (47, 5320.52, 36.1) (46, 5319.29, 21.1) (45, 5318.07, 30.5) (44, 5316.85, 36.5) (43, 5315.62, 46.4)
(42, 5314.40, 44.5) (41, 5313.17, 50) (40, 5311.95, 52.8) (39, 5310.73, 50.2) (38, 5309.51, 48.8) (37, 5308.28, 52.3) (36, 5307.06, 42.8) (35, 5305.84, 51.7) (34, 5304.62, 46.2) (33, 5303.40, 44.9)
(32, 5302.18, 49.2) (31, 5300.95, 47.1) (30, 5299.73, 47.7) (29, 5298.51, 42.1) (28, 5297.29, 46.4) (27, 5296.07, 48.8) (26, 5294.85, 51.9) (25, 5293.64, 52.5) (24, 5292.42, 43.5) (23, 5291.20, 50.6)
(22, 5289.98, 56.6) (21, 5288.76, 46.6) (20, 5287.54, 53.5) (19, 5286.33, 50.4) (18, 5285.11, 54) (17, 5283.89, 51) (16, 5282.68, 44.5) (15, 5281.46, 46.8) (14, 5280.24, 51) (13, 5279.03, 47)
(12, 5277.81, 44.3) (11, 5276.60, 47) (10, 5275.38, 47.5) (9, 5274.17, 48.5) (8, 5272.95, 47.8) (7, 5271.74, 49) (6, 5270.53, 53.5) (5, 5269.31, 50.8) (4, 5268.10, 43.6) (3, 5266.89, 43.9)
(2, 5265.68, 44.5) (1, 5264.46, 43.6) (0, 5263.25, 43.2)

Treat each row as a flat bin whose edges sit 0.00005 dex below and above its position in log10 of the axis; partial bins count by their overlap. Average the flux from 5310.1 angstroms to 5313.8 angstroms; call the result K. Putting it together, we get 51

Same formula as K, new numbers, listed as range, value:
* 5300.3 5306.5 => 47.8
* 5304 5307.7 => 47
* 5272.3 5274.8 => 48.2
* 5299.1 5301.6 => 47.2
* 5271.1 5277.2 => 48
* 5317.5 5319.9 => 25.8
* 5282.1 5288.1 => 50.8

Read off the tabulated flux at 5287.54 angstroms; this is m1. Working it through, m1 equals 53.5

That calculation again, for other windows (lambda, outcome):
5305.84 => 51.7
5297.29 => 46.4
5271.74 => 49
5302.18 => 49.2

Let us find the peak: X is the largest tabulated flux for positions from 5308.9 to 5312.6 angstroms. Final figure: 52.8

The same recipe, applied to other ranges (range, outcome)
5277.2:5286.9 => 54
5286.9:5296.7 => 56.6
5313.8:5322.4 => 52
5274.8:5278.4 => 47.5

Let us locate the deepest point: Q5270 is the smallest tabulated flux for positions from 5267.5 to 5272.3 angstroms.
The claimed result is 43.6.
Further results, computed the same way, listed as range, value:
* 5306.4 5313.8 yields 42.8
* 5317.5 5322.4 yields 21.1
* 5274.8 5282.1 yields 44.3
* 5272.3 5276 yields 47.5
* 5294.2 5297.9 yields 46.4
